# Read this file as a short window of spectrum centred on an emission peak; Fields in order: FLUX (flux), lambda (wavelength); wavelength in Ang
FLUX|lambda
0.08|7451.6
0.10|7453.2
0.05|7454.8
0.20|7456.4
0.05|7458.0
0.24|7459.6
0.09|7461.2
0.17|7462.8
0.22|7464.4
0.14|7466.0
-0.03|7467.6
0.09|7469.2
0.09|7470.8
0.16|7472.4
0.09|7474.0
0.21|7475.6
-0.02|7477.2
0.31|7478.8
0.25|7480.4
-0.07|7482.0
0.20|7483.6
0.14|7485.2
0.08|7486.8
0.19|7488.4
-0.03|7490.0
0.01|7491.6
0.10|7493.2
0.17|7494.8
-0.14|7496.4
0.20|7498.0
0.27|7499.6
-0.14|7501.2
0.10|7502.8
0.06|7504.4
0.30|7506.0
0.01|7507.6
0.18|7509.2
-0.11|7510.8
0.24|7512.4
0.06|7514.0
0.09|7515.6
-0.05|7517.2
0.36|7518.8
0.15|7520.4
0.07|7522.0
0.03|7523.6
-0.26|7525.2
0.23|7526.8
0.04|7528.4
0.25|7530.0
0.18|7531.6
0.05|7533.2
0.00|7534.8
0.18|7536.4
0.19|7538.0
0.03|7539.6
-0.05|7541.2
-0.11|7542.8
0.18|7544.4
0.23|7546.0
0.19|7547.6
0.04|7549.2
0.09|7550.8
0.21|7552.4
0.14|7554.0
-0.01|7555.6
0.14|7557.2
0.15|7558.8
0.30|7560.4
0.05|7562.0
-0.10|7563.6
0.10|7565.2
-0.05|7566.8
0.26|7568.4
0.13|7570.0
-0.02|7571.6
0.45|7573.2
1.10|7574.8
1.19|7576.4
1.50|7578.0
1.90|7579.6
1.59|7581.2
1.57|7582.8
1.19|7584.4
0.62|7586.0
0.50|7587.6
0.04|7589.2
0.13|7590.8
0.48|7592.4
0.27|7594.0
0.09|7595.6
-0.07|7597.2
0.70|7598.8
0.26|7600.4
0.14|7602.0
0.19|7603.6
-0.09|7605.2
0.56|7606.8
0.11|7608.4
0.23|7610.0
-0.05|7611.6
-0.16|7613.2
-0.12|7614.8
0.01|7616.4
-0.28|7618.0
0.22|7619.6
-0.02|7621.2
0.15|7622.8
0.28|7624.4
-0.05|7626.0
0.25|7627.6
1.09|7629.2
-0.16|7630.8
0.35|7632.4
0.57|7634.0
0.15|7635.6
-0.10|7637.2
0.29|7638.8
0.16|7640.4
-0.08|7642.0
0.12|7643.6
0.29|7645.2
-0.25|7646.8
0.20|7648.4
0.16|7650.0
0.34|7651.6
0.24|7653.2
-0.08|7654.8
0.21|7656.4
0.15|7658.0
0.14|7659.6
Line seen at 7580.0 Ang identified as [O II] 3727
